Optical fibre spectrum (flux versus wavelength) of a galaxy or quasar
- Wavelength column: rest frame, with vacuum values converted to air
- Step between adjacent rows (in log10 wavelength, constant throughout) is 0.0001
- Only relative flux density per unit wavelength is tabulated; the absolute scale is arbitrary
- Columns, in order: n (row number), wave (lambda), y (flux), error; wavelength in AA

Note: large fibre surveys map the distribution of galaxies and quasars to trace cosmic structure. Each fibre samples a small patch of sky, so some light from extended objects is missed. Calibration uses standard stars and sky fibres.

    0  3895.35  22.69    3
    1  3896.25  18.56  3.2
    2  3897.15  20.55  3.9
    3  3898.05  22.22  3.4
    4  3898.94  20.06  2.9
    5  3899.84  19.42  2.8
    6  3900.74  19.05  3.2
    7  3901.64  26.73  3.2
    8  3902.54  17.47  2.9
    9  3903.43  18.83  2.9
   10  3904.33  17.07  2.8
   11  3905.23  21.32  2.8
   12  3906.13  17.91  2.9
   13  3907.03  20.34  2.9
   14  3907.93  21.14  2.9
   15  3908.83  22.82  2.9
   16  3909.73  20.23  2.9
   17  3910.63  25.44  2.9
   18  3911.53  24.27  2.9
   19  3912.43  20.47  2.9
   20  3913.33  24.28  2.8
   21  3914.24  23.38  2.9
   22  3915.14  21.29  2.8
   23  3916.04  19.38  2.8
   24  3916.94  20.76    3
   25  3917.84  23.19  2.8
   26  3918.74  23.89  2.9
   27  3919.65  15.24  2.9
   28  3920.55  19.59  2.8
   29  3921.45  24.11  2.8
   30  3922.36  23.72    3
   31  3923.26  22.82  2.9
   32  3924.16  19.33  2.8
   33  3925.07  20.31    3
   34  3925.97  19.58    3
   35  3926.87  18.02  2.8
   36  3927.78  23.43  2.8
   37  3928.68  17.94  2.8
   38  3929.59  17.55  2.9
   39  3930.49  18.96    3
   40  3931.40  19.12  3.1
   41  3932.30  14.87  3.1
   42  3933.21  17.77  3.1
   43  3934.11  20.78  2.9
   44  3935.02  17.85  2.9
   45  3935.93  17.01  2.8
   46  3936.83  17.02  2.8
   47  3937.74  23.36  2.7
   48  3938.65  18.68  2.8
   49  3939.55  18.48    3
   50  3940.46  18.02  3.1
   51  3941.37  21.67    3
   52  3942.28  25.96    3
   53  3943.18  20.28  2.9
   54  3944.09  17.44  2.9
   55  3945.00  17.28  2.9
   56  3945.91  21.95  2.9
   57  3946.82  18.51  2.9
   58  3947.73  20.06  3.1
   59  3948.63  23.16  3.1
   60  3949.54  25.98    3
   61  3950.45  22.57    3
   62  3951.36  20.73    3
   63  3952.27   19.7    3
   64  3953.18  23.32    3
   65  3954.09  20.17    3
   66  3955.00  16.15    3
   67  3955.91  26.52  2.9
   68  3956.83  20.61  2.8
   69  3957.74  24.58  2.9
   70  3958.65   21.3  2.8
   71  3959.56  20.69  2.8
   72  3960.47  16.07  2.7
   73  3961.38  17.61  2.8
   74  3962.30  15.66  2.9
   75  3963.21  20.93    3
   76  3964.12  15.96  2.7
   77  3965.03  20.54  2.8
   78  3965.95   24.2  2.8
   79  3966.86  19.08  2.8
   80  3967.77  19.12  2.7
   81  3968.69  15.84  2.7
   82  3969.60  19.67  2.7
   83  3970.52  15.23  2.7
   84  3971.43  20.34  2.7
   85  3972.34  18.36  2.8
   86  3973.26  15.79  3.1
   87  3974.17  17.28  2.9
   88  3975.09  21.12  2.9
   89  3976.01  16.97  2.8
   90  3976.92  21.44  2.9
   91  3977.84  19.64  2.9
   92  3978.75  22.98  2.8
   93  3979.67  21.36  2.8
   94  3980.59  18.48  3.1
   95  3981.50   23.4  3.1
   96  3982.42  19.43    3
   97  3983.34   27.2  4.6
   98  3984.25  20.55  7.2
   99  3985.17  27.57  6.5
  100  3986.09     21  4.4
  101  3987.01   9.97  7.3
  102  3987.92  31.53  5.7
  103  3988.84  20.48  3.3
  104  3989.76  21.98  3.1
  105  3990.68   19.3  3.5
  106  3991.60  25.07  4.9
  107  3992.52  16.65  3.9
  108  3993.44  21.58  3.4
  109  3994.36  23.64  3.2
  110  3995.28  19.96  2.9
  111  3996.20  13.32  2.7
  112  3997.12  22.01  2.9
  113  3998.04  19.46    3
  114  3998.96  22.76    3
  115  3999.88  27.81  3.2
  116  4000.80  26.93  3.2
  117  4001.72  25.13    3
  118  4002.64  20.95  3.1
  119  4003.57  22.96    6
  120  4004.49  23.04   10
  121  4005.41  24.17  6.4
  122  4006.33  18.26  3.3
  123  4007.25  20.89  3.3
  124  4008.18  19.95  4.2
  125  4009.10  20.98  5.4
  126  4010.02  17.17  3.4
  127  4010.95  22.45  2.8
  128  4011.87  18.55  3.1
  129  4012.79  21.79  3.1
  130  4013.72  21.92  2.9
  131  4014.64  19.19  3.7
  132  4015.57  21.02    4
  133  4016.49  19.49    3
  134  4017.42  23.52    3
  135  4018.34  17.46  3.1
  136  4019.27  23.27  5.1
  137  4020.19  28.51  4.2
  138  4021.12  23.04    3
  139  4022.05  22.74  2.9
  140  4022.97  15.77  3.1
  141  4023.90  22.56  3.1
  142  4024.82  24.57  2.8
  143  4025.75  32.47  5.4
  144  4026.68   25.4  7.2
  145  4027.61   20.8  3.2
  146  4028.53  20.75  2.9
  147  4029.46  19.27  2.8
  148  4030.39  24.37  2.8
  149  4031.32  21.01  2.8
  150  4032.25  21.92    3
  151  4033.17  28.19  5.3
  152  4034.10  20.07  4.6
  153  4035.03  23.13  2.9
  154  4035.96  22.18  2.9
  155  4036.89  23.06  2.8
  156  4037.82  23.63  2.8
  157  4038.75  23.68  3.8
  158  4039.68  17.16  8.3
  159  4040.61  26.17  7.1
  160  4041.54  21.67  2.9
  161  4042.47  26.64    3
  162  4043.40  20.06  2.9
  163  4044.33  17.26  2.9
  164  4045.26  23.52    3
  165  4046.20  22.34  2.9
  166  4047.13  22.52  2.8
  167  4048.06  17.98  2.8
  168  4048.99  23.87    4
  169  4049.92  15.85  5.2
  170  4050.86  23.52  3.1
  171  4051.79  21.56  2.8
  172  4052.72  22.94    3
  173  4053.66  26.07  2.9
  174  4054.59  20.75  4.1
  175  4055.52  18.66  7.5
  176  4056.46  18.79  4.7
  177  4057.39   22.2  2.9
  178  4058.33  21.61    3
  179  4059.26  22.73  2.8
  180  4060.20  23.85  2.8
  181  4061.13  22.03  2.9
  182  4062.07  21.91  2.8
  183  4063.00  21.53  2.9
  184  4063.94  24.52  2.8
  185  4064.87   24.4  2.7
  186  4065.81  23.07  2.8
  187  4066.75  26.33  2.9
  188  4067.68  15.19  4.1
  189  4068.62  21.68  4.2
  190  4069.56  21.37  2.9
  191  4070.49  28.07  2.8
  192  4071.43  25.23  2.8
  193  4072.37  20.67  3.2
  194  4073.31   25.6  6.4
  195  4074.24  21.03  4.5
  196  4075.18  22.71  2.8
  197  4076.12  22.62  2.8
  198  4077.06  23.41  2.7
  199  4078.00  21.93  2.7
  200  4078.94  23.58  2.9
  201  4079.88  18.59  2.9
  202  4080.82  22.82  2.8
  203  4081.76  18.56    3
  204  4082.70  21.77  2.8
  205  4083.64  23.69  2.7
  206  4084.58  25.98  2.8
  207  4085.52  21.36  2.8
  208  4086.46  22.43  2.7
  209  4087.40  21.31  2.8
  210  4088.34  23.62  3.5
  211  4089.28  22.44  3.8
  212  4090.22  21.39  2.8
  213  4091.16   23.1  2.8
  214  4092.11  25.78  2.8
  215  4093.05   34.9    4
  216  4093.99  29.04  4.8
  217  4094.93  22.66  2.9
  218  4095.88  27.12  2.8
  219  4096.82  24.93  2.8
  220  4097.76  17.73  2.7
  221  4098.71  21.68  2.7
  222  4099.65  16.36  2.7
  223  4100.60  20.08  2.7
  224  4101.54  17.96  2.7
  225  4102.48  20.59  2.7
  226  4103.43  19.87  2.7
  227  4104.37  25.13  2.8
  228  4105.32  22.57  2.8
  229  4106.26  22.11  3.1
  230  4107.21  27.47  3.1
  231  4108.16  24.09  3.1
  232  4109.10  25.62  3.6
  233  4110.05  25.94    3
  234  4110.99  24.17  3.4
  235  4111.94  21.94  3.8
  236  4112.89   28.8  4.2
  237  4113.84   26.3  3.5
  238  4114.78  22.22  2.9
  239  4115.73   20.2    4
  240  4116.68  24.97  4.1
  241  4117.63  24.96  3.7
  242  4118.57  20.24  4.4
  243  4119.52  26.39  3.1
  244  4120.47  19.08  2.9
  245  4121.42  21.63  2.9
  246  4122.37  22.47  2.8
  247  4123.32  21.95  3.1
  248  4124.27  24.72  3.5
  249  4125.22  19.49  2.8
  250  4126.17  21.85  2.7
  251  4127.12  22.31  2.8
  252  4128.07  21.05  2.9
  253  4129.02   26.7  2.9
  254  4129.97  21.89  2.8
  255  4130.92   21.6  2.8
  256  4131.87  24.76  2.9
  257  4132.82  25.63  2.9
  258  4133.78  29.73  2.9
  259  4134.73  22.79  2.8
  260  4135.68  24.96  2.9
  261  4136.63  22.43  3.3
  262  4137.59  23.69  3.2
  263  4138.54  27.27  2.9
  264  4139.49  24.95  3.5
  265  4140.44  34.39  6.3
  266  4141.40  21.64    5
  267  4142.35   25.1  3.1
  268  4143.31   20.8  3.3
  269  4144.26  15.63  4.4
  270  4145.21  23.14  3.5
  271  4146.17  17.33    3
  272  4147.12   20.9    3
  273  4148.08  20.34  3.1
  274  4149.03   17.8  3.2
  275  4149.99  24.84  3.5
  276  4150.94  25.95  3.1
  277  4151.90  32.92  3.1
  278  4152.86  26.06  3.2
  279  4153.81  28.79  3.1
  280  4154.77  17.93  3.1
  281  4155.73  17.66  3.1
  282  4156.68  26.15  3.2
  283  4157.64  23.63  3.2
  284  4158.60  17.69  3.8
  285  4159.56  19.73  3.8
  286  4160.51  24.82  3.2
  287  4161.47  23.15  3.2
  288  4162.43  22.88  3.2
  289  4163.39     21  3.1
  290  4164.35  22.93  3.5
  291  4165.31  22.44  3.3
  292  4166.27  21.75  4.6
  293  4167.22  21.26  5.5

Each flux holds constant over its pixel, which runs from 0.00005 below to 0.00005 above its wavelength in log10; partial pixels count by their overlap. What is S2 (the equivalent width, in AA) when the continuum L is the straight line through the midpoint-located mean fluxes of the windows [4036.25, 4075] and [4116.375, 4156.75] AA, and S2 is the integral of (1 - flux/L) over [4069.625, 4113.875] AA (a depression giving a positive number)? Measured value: -1.0 AA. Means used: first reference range 22.2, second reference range 23.3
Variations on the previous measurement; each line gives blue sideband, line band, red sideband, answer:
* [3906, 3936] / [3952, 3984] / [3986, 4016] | 1.6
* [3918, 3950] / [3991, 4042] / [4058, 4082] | -1.2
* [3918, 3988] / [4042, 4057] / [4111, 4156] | 0.3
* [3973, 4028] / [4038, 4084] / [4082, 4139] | 0.9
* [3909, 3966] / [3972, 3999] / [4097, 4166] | 0.5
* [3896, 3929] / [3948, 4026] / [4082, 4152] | 2.7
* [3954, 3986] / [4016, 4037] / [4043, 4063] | -1.8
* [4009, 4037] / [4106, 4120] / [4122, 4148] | -0.8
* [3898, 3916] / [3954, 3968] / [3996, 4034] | 1.1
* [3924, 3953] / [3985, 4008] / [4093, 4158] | -0.9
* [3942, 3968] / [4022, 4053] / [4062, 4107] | -0.5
